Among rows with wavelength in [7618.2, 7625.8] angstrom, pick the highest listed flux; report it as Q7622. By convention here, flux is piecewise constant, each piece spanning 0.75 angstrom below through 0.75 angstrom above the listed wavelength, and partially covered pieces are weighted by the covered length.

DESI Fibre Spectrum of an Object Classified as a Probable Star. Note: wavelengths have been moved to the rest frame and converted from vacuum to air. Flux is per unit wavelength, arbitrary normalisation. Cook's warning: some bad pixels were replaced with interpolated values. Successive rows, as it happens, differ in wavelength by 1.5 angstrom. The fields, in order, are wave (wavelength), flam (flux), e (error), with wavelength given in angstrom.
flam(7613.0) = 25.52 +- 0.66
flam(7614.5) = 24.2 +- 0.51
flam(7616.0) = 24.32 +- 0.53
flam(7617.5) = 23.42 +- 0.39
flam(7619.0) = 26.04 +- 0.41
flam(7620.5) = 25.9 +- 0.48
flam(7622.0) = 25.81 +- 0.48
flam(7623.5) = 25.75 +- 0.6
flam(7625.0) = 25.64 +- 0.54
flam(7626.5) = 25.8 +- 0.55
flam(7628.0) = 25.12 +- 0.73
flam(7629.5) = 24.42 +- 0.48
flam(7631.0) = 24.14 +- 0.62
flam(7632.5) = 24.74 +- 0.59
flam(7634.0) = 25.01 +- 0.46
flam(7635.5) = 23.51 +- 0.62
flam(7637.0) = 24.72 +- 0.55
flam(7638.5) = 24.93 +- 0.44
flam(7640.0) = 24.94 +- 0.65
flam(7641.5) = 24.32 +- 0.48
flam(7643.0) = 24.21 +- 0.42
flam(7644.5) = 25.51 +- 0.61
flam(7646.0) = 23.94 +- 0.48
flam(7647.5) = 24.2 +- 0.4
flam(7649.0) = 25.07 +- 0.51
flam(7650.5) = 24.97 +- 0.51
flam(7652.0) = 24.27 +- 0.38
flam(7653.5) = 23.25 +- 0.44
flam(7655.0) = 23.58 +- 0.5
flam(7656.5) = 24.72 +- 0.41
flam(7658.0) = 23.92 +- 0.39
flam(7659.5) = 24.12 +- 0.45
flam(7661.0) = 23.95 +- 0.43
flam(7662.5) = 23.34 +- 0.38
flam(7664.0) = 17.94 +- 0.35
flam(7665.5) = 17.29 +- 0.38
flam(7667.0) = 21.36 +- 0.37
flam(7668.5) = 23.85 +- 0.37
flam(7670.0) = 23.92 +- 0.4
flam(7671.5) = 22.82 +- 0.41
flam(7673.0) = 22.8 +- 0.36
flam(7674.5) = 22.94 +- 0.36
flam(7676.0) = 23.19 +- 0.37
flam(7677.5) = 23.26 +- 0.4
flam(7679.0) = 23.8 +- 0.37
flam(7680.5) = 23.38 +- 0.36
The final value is 26.04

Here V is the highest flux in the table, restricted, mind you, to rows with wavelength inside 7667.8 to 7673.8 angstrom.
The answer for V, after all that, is 23.92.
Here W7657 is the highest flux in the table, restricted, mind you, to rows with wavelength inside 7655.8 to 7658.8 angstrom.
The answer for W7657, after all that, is 24.72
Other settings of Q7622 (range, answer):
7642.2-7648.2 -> 25.51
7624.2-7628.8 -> 25.8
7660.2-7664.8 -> 23.95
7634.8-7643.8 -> 24.94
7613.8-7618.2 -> 24.32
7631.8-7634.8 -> 25.01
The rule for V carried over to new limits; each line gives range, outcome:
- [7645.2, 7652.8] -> 25.07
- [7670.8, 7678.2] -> 23.26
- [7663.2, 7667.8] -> 21.36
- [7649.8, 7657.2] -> 24.97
